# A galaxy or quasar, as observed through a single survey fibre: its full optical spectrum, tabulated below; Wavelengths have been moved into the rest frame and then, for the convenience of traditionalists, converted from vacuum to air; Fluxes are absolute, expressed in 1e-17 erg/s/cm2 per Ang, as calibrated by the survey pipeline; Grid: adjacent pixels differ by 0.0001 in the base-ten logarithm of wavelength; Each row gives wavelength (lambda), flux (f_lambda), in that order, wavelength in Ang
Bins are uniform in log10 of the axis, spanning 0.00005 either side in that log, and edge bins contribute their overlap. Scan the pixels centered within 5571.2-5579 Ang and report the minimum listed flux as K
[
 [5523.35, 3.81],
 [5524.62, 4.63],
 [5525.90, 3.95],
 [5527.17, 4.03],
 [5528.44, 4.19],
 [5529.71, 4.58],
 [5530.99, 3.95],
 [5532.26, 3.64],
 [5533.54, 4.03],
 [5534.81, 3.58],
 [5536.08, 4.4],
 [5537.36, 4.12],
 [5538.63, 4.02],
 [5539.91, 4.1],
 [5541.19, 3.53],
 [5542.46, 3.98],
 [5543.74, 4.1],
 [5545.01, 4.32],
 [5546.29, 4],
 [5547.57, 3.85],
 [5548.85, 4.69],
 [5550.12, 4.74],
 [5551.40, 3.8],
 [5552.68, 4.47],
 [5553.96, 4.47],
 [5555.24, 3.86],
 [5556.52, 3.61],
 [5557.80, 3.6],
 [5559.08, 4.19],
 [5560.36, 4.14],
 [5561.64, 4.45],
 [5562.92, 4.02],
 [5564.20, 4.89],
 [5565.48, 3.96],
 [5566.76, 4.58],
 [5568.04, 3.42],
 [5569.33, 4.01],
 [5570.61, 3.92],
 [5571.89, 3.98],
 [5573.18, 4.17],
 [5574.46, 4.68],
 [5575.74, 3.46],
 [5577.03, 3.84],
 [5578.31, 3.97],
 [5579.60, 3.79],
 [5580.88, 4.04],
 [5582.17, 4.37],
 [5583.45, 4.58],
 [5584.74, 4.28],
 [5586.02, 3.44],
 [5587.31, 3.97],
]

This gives 3.46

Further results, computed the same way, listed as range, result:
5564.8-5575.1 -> 3.42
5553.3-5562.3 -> 3.6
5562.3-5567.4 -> 3.96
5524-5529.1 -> 3.95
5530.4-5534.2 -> 3.64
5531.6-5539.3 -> 3.58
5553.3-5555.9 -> 3.86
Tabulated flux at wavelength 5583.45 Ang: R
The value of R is 4.58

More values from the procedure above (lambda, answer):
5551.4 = 3.8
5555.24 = 3.86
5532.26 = 3.64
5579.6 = 3.79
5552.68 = 4.47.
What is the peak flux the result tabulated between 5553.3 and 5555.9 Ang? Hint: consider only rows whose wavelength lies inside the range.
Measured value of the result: 4.47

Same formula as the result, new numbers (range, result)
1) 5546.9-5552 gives 4.74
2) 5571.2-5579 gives 4.68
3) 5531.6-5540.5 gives 4.4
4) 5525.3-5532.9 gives 4.58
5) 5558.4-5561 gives 4.19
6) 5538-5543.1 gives 4.1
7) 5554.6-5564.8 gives 4.89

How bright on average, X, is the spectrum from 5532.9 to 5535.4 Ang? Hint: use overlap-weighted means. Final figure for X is 3.81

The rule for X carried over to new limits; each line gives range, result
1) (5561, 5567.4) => 4.38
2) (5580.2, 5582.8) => 4.2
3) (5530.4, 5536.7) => 3.92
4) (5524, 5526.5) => 4.28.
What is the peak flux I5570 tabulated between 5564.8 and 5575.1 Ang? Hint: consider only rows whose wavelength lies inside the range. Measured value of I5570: 4.68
